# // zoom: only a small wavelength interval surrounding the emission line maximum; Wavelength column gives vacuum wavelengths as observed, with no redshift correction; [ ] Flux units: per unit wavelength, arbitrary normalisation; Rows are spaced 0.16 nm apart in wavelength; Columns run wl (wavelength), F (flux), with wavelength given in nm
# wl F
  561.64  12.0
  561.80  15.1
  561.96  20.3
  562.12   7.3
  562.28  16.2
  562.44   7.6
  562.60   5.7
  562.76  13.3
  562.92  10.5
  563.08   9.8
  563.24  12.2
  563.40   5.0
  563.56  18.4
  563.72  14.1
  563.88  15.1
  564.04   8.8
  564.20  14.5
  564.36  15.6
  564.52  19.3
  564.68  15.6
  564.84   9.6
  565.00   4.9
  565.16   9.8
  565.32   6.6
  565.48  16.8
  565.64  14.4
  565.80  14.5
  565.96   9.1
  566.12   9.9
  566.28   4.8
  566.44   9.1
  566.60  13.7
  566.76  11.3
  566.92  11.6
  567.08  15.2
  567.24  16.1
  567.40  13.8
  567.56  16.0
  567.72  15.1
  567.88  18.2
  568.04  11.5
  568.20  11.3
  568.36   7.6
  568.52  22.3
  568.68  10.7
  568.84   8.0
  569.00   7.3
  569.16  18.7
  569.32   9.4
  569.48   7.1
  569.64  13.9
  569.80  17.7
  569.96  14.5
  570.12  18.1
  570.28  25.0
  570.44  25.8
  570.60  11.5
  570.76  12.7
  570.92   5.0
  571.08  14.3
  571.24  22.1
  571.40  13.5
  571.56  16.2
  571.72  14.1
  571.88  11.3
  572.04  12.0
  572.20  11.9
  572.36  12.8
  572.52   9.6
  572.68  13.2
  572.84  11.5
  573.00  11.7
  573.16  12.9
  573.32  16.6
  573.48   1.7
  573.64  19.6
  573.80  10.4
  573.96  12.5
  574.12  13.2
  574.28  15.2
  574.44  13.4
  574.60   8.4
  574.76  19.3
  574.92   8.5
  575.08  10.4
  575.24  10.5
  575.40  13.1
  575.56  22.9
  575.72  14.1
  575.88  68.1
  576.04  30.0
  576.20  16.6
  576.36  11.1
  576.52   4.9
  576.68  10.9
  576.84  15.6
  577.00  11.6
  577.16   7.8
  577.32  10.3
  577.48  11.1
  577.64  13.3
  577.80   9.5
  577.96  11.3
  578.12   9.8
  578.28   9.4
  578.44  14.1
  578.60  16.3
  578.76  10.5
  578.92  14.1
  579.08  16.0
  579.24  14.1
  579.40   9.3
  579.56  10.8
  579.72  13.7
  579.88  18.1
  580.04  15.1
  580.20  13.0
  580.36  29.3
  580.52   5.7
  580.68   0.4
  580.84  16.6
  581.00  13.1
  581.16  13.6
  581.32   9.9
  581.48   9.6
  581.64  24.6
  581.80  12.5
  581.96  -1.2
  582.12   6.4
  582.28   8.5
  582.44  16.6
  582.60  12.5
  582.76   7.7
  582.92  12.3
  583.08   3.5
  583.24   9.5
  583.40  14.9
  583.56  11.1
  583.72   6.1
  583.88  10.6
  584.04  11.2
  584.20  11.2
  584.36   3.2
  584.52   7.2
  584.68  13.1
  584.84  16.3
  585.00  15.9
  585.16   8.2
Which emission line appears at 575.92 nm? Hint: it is [O III]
